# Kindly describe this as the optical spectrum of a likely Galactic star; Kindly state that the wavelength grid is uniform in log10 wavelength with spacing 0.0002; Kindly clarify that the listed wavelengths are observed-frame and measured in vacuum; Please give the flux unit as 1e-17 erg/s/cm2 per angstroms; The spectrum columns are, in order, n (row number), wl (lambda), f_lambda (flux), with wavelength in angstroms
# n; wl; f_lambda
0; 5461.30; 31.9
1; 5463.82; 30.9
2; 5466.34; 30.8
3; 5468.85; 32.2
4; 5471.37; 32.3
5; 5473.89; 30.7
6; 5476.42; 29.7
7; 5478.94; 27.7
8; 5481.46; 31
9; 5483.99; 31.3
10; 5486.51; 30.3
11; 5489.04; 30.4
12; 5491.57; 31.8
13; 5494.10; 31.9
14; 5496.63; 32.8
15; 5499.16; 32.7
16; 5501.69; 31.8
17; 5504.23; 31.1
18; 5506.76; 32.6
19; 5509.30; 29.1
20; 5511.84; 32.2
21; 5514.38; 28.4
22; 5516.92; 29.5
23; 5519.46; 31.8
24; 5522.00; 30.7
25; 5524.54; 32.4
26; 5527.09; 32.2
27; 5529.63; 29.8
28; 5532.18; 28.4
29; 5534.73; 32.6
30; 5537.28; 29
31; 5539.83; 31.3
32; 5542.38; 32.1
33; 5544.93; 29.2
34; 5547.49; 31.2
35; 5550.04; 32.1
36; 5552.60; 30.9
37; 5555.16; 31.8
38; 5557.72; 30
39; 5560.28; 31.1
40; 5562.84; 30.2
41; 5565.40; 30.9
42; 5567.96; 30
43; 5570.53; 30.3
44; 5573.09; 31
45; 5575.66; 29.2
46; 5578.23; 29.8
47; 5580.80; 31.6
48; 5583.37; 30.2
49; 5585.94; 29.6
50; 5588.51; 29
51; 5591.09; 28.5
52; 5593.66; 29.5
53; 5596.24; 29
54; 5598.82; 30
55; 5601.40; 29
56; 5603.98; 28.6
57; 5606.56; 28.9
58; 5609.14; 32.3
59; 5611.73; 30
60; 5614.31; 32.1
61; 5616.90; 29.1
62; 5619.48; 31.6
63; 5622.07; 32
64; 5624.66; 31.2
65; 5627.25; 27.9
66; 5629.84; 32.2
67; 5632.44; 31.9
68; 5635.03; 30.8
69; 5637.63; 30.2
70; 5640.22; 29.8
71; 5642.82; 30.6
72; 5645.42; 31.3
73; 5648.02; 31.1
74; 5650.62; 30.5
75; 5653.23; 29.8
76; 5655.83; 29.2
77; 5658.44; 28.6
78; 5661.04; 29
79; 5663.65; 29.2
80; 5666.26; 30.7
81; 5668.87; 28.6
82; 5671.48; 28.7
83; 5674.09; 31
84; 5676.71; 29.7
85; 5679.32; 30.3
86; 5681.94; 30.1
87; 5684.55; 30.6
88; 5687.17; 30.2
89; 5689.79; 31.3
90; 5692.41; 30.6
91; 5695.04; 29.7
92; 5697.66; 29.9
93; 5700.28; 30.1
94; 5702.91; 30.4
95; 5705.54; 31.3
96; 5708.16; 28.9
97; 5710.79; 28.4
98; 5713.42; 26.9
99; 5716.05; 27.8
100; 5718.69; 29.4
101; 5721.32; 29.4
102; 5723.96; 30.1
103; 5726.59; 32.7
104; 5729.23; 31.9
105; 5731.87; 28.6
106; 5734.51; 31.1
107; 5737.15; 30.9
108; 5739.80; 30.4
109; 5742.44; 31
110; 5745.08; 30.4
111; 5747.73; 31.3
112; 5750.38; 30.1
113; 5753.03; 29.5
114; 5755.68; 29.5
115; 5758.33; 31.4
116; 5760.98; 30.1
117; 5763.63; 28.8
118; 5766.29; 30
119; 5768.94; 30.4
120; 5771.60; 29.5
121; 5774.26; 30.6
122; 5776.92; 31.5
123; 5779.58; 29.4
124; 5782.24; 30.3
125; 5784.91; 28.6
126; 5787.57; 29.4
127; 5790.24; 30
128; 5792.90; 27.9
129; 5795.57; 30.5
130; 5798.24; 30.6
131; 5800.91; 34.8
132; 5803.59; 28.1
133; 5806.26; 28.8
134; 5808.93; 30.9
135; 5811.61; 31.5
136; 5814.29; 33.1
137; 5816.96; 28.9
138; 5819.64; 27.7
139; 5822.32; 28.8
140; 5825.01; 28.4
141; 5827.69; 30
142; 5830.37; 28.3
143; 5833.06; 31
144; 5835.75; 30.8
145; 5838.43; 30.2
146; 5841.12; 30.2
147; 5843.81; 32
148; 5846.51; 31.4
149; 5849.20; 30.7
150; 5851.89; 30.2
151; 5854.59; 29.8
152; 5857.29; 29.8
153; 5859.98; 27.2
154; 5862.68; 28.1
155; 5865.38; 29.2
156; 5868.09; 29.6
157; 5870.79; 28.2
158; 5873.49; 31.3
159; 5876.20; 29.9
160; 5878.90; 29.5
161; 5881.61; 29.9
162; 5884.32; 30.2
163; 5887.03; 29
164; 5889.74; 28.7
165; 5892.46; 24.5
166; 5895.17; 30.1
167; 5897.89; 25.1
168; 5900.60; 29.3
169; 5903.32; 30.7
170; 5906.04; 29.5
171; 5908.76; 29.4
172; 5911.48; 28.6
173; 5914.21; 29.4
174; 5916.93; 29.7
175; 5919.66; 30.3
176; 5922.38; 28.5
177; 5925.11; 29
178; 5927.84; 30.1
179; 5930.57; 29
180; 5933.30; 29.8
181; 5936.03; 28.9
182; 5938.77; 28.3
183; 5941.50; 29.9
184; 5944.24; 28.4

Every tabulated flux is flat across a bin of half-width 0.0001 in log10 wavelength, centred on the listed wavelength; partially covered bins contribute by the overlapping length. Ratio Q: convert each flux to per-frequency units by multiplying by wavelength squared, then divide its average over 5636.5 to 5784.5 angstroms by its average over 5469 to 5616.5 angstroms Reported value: 1.04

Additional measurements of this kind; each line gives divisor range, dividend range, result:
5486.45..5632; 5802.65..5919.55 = 1.07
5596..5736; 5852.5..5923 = 1.04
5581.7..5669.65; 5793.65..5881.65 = 1.07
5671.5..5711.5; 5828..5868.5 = 1.05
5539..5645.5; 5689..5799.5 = 1.04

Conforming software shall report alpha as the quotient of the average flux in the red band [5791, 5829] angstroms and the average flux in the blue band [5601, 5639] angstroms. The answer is 1.0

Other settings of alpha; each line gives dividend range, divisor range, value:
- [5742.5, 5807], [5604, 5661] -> 0.99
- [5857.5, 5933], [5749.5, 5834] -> 0.97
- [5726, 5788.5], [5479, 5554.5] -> 0.98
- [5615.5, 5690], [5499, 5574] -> 0.98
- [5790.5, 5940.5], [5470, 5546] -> 0.96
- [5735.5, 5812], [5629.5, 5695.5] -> 1.00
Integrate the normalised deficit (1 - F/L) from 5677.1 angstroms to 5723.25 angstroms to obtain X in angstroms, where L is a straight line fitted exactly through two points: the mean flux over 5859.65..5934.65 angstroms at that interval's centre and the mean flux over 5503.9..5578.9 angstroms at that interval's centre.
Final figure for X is 0.39 angstroms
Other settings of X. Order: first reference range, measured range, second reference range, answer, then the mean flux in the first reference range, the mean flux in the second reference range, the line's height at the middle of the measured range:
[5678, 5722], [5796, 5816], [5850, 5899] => -1.2 angstroms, 29.7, 28.9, 29.3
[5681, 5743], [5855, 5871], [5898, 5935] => 0.4 angstroms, 30.1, 29.3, 29.5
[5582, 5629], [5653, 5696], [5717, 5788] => 0.3 angstroms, 29.9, 30.2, 30.1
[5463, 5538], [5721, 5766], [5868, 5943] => -0.9 angstroms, 31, 29.2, 29.9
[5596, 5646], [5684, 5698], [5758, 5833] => -0.1 angstroms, 30.4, 29.9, 30.2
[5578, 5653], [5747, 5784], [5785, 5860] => 0.0 angstroms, 30.3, 30.1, 30.1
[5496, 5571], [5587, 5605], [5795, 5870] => 1.0 angstroms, 30.9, 30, 30.7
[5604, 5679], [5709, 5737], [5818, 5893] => 0.3 angstroms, 30.3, 29.5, 30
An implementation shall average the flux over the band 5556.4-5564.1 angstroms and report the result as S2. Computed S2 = 30.4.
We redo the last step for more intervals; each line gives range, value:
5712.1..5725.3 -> 28.7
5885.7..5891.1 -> 28.8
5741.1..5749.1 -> 30.9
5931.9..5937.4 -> 29.4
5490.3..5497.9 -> 32.2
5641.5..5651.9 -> 30.9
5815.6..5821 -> 28.4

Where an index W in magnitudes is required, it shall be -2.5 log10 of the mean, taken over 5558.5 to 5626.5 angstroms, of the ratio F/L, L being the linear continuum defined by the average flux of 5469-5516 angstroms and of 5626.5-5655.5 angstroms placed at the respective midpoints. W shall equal 0.02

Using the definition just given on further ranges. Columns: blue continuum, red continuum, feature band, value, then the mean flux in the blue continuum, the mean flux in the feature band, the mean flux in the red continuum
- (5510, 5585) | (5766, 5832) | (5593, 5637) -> 0.004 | 30.7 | 30.4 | 29.9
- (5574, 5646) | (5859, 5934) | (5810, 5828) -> -0.014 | 30.2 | 29.8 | 29.1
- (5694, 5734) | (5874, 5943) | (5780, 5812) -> -0.021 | 29.7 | 30.1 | 29.1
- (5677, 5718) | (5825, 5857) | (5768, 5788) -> 0.003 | 29.8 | 30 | 30.3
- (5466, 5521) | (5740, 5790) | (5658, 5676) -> 0.036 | 31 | 29.4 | 30.1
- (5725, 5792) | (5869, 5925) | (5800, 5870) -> -0.011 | 30.3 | 29.9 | 29.1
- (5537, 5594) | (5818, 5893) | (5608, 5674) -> -0.006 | 30.4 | 30.3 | 29.5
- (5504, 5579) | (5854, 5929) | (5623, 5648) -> -0.015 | 30.7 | 30.7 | 29.1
